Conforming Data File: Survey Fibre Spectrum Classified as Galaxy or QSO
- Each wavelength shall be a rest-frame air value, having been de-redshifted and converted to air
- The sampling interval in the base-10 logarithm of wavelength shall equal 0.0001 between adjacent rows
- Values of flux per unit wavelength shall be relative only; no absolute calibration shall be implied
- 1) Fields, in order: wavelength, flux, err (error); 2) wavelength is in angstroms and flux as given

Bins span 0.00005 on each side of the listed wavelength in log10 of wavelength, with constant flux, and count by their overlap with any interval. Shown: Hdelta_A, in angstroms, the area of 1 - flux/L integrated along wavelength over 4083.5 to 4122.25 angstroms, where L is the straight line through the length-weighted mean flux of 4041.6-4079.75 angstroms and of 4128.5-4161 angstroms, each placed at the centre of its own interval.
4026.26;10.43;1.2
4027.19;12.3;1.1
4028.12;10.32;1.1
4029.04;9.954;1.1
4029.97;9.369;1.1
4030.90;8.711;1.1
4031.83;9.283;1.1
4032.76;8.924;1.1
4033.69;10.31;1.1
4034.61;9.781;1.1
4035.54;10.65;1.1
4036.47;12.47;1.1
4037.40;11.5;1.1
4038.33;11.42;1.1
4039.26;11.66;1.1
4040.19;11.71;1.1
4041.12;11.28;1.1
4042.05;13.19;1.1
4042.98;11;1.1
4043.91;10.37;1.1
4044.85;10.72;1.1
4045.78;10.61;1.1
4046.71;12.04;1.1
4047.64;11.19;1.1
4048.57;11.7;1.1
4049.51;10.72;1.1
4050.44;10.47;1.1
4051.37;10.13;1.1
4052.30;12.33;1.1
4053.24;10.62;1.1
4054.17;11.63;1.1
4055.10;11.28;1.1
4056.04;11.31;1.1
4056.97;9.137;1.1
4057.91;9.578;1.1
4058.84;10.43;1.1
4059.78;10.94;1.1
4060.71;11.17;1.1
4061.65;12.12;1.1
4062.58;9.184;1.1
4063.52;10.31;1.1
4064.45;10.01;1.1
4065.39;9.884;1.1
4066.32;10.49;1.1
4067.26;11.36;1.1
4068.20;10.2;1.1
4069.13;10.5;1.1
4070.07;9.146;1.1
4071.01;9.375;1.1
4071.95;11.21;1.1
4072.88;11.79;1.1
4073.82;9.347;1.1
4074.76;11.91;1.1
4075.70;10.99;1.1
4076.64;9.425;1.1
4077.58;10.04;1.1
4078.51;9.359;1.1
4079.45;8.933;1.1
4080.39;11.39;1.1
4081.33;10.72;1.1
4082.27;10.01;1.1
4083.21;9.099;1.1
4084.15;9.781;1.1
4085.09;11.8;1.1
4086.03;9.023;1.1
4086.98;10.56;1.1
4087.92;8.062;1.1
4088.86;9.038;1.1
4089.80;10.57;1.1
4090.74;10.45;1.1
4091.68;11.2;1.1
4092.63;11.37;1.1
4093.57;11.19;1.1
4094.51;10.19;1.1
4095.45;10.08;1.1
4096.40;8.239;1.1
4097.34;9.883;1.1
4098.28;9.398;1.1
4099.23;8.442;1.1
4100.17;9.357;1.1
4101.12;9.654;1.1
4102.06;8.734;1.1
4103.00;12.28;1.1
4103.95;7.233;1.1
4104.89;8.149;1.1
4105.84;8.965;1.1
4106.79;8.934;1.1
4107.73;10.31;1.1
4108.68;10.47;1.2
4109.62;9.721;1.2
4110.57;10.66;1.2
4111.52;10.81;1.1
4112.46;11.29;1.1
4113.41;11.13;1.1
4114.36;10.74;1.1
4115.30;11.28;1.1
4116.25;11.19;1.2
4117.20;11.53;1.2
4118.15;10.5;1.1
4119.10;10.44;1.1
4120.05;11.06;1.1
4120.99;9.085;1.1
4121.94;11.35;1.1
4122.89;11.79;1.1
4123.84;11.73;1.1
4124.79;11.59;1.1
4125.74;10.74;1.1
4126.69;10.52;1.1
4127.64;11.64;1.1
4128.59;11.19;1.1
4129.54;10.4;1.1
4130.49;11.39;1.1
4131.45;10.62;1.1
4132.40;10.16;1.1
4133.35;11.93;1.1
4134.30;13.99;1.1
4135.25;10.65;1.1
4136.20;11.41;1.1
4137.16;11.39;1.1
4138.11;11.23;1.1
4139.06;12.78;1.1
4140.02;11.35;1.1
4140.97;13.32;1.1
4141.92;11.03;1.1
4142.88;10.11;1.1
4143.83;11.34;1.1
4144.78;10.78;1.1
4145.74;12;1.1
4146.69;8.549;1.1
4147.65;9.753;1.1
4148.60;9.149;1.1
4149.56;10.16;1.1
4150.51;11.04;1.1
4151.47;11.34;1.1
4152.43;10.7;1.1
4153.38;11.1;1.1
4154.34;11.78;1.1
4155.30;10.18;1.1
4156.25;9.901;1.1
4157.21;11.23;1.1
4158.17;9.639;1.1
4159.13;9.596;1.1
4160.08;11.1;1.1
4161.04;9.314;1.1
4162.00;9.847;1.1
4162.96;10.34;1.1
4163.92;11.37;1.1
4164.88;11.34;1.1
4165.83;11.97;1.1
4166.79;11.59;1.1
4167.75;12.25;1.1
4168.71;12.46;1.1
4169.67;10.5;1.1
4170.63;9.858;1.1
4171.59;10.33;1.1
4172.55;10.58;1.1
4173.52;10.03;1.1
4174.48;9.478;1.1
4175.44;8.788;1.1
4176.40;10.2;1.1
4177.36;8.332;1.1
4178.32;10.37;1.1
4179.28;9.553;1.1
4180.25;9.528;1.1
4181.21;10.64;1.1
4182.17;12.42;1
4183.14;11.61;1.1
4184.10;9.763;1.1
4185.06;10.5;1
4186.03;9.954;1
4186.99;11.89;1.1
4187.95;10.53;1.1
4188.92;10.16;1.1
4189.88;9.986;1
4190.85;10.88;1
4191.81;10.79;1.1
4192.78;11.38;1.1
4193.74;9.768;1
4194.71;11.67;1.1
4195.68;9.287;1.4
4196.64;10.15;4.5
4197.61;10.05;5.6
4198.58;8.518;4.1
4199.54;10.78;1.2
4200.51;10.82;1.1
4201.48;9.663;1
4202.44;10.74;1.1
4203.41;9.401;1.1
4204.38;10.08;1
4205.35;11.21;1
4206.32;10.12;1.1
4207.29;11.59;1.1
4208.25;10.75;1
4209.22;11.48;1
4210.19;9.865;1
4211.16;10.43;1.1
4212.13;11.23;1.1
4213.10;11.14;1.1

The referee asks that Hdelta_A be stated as 2.5 angstroms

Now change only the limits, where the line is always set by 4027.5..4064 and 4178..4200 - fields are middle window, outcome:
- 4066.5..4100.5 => 1.84 angstroms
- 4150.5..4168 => -0.48 angstroms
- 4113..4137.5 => -1.26 angstroms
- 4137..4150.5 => -0.48 angstroms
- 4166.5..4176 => -0.07 angstroms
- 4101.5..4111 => 0.97 angstroms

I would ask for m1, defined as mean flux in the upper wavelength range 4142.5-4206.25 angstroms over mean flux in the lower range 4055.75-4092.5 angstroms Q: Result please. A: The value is 1.02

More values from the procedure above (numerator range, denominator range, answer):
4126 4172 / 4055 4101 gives 1.08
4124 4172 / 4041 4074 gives 1.02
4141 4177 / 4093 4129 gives 1.03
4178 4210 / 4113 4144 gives 0.93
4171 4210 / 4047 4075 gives 0.97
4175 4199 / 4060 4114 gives 1.02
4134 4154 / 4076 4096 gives 1.10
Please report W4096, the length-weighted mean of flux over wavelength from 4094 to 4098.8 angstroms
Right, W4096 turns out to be 9.56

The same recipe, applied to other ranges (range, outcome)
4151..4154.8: 11.2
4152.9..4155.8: 11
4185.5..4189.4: 10.6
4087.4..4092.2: 9.89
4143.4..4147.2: 10.6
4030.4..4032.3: 8.98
